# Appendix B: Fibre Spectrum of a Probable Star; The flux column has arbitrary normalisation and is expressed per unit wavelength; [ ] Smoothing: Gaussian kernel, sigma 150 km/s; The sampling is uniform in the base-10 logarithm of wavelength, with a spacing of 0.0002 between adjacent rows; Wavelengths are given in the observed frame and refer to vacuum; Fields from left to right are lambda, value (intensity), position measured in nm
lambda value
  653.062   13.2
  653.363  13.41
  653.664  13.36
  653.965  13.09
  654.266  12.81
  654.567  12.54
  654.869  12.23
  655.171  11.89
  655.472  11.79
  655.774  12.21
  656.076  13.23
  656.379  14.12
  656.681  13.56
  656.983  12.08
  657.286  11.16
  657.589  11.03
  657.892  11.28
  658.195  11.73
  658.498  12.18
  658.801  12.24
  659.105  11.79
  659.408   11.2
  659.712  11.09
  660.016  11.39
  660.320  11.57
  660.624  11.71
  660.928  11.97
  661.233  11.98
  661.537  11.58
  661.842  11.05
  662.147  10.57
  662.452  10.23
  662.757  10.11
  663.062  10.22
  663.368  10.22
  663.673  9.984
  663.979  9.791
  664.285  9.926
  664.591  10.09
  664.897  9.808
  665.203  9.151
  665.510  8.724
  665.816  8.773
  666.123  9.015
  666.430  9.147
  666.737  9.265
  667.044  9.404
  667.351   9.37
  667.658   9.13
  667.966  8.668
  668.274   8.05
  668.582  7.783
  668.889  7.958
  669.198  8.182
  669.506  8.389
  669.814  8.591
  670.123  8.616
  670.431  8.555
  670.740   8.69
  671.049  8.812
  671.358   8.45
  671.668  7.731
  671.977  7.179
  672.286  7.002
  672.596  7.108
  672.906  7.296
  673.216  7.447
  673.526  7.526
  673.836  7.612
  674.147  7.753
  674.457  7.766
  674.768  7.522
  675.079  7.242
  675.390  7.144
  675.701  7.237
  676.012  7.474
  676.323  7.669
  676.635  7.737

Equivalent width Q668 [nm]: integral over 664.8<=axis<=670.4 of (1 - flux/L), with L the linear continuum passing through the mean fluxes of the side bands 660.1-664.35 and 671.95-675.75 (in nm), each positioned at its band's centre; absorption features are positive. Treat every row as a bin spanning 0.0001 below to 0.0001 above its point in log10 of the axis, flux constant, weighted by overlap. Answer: 0.28 nm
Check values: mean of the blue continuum 10.8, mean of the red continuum 7.38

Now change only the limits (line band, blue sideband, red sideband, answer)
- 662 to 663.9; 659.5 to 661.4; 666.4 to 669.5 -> 0.075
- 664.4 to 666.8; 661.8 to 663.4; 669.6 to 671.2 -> 0.111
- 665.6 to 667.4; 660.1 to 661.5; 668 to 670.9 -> 0.068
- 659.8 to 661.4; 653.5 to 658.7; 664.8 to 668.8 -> -0.115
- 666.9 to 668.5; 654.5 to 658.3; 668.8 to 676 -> 0.042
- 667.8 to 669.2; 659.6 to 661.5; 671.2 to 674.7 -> 0.135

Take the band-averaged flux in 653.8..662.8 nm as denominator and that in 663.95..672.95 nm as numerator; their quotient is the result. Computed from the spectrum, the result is 0.73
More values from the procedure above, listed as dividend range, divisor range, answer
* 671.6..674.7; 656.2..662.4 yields 0.63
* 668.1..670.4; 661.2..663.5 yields 0.77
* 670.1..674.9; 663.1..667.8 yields 0.82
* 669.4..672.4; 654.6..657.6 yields 0.66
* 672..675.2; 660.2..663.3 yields 0.67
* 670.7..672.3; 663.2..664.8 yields 0.80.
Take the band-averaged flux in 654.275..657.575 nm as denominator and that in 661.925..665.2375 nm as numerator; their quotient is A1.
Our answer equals 0.81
